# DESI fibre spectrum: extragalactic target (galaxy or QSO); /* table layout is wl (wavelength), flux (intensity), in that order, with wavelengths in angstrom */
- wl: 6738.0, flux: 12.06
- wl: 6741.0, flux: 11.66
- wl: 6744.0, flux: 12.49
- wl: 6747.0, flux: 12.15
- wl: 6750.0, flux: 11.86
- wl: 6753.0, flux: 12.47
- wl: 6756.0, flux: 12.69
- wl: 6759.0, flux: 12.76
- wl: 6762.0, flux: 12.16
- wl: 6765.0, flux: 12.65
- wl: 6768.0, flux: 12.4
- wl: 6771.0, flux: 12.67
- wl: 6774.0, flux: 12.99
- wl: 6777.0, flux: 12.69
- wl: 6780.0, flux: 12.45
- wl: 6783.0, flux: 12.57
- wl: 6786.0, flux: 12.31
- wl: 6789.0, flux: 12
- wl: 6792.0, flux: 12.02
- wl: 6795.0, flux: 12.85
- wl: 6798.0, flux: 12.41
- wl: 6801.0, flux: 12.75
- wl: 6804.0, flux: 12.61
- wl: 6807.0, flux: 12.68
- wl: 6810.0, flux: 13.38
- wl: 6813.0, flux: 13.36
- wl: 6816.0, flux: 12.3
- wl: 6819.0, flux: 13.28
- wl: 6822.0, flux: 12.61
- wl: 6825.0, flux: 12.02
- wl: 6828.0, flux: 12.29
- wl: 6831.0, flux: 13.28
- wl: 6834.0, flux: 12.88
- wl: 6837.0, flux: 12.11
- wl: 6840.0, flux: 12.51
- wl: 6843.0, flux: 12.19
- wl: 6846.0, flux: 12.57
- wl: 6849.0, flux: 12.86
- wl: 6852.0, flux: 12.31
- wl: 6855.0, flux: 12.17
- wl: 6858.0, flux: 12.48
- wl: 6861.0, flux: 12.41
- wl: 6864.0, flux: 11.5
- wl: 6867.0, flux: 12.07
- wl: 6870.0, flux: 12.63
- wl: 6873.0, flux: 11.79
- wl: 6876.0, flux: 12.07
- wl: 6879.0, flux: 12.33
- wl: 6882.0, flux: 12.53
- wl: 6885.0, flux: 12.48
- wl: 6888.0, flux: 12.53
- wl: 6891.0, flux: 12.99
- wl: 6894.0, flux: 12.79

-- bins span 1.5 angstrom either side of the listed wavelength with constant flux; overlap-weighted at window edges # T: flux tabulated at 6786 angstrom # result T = 12.31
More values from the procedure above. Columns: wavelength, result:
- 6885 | 12.48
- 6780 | 12.45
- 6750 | 11.86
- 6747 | 12.15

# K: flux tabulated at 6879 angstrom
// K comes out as 12.33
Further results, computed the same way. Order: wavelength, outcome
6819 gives 13.28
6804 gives 12.61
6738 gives 12.06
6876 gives 12.07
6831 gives 13.28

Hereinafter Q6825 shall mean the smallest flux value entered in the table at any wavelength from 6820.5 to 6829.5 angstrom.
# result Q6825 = 12.02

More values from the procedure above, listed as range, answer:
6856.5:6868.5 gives 11.5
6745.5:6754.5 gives 11.86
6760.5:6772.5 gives 12.16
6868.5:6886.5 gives 11.79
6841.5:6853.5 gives 12.19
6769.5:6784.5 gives 12.45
